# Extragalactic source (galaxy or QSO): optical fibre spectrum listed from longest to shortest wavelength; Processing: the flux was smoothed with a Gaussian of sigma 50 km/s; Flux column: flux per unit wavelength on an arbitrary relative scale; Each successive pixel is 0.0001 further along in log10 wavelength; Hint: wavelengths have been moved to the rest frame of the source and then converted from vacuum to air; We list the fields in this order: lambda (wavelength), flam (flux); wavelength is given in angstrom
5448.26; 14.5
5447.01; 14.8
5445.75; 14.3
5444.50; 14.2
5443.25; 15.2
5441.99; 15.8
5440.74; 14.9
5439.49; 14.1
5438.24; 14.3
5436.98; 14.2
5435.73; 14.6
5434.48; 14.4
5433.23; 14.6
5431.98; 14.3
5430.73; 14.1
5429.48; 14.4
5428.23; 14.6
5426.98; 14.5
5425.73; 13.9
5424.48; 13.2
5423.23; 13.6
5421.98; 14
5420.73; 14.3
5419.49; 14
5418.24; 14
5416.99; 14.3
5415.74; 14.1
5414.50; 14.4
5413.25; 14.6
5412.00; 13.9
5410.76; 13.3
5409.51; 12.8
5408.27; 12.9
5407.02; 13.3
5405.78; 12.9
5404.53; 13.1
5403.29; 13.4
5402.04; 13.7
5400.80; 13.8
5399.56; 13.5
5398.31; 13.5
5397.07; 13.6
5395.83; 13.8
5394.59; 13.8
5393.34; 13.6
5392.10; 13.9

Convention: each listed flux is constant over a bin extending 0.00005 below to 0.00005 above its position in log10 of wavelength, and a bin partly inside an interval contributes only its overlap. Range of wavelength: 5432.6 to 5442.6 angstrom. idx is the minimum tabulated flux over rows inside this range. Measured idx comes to 14.1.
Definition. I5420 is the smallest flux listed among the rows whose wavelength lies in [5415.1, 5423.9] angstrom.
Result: 13.6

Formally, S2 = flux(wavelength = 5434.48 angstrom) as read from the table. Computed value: 14.4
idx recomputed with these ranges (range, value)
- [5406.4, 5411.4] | 12.8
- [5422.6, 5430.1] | 13.2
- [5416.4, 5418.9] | 14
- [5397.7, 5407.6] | 12.9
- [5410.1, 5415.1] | 13.3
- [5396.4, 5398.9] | 13.5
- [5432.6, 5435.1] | 14.4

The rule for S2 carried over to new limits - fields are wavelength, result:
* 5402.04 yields 13.7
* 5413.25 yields 14.6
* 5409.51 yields 12.8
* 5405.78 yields 12.9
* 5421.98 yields 14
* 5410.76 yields 13.3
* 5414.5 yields 14.4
